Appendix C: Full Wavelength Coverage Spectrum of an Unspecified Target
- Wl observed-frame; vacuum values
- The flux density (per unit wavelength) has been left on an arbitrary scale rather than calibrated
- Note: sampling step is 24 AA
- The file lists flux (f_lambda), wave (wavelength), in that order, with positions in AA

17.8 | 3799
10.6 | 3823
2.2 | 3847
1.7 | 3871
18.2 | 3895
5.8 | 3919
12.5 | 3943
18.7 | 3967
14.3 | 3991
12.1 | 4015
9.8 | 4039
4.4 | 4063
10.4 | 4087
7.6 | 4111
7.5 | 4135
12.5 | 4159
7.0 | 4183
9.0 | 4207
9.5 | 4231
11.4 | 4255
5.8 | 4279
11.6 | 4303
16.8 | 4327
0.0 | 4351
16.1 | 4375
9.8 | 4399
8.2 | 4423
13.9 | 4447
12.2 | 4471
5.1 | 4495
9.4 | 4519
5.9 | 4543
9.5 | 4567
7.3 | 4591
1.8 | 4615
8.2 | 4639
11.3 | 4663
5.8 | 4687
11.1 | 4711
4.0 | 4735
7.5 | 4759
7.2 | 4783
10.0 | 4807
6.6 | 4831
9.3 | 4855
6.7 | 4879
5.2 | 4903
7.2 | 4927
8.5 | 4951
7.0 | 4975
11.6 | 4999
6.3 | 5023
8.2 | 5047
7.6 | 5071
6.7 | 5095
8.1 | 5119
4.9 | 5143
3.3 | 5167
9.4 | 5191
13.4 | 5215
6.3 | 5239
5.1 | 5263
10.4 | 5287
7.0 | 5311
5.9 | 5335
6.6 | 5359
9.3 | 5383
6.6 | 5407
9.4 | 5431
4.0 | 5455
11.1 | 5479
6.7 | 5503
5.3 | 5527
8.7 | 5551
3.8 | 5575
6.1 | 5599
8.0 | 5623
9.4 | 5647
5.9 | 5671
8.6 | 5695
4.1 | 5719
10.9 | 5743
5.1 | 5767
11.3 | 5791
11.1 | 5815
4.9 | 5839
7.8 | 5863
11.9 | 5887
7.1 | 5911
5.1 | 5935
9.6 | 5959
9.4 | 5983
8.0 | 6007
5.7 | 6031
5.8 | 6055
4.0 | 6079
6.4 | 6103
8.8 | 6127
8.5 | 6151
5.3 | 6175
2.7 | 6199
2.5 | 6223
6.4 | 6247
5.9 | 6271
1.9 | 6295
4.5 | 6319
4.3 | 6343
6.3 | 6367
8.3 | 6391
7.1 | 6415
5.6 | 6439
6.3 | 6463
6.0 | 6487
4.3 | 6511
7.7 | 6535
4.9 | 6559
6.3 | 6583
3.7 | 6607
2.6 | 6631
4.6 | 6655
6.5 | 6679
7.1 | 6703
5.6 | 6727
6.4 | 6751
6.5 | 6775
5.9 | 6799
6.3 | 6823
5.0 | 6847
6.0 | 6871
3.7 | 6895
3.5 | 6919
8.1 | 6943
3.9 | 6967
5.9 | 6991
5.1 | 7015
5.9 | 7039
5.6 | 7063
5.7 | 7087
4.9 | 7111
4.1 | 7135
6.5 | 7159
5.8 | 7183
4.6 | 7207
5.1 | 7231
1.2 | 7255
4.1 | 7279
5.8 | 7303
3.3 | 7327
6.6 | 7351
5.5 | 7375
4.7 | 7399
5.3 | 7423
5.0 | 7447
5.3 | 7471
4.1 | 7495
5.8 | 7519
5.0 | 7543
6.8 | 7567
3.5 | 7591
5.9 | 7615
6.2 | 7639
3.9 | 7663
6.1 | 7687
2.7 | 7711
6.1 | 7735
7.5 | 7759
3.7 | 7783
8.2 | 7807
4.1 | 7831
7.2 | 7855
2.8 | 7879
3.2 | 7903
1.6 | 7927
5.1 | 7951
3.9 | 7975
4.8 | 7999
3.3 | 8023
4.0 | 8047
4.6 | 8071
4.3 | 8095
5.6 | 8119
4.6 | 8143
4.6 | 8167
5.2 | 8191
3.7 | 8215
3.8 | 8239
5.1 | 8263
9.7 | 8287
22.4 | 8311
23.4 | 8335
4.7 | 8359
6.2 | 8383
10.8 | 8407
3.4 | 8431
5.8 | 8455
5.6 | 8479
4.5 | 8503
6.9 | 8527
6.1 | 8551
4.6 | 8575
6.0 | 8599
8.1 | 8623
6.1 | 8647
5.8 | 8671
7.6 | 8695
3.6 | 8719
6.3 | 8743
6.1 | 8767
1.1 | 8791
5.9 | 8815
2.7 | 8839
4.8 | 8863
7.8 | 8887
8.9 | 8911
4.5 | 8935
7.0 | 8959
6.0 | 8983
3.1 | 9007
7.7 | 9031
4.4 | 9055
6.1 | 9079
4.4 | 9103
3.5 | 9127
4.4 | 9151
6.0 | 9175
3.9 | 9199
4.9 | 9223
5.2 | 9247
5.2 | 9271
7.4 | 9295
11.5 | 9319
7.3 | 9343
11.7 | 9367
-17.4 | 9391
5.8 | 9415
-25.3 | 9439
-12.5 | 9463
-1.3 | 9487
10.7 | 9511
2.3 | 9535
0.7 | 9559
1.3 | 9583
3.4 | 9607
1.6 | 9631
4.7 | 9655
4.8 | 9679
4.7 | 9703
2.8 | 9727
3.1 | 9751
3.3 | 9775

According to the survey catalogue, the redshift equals 1.232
